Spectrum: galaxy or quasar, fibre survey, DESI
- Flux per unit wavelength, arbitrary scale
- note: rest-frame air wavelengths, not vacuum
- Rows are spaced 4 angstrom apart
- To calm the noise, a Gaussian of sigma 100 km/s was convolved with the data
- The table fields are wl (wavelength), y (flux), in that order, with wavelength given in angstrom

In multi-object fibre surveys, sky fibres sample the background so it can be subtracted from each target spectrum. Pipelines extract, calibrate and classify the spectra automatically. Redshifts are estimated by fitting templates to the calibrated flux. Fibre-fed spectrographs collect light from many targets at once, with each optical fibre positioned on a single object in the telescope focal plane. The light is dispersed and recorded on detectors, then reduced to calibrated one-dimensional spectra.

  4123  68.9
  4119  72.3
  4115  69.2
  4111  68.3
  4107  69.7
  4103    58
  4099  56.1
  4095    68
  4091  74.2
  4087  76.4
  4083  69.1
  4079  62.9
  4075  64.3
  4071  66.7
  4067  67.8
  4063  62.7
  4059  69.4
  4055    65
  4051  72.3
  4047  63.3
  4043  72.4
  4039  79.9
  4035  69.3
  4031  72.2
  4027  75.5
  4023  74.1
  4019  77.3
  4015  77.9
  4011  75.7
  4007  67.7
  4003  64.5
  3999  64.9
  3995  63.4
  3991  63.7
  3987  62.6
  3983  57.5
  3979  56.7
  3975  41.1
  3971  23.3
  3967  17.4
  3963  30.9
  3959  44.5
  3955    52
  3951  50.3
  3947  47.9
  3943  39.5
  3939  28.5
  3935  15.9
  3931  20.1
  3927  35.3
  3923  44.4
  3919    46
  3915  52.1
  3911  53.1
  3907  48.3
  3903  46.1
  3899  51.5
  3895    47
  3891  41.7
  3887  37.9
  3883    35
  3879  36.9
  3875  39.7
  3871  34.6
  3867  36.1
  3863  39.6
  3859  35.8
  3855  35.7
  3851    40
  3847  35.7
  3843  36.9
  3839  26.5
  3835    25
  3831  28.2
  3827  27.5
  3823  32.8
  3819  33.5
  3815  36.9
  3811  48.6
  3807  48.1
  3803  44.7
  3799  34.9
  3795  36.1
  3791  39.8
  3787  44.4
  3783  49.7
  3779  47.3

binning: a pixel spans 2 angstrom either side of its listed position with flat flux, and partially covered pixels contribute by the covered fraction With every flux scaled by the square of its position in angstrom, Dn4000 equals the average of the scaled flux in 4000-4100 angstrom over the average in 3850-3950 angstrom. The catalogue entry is 1.90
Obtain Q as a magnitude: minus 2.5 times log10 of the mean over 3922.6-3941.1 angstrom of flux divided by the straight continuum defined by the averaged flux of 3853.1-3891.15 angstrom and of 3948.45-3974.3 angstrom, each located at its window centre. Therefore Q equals 0.32 mag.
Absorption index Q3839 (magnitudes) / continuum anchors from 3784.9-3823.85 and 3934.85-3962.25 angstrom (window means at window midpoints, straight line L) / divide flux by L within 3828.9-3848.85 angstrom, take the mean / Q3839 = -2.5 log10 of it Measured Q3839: 0.309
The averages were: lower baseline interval 40.2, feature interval 30.4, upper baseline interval 41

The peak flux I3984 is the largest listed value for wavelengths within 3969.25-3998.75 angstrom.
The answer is 63.7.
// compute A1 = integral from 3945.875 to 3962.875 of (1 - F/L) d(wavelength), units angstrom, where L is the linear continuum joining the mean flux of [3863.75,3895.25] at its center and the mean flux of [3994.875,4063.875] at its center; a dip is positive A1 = 2.4 angstrom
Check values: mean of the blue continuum 38.2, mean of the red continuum 70.7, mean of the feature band 46.8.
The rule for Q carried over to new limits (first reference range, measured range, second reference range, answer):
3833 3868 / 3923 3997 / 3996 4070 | 0.33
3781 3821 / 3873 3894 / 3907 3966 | 0.05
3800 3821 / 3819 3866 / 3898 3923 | 0.32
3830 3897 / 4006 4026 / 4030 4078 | -0.20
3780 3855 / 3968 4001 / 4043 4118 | 0.07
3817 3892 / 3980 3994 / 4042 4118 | -0.14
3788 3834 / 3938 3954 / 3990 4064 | 0.32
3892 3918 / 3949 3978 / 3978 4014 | 0.48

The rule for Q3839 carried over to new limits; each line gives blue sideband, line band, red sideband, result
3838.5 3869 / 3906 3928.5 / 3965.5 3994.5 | -0.120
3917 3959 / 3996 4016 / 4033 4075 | -0.230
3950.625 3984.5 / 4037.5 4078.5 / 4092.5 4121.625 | -0.191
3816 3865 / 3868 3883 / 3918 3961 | -0.051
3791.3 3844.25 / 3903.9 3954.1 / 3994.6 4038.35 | 0.340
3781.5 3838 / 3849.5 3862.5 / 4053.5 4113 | 0.140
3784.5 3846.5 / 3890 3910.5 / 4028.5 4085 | 0.001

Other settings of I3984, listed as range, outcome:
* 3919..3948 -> 47.9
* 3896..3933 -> 53.1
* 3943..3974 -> 52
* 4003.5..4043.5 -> 79.9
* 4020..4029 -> 75.5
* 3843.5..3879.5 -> 40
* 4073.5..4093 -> 76.4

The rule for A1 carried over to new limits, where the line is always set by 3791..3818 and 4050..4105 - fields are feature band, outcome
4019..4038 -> -3.6 angstrom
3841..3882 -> 8.3 angstrom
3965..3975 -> 5.7 angstrom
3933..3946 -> 5.9 angstrom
